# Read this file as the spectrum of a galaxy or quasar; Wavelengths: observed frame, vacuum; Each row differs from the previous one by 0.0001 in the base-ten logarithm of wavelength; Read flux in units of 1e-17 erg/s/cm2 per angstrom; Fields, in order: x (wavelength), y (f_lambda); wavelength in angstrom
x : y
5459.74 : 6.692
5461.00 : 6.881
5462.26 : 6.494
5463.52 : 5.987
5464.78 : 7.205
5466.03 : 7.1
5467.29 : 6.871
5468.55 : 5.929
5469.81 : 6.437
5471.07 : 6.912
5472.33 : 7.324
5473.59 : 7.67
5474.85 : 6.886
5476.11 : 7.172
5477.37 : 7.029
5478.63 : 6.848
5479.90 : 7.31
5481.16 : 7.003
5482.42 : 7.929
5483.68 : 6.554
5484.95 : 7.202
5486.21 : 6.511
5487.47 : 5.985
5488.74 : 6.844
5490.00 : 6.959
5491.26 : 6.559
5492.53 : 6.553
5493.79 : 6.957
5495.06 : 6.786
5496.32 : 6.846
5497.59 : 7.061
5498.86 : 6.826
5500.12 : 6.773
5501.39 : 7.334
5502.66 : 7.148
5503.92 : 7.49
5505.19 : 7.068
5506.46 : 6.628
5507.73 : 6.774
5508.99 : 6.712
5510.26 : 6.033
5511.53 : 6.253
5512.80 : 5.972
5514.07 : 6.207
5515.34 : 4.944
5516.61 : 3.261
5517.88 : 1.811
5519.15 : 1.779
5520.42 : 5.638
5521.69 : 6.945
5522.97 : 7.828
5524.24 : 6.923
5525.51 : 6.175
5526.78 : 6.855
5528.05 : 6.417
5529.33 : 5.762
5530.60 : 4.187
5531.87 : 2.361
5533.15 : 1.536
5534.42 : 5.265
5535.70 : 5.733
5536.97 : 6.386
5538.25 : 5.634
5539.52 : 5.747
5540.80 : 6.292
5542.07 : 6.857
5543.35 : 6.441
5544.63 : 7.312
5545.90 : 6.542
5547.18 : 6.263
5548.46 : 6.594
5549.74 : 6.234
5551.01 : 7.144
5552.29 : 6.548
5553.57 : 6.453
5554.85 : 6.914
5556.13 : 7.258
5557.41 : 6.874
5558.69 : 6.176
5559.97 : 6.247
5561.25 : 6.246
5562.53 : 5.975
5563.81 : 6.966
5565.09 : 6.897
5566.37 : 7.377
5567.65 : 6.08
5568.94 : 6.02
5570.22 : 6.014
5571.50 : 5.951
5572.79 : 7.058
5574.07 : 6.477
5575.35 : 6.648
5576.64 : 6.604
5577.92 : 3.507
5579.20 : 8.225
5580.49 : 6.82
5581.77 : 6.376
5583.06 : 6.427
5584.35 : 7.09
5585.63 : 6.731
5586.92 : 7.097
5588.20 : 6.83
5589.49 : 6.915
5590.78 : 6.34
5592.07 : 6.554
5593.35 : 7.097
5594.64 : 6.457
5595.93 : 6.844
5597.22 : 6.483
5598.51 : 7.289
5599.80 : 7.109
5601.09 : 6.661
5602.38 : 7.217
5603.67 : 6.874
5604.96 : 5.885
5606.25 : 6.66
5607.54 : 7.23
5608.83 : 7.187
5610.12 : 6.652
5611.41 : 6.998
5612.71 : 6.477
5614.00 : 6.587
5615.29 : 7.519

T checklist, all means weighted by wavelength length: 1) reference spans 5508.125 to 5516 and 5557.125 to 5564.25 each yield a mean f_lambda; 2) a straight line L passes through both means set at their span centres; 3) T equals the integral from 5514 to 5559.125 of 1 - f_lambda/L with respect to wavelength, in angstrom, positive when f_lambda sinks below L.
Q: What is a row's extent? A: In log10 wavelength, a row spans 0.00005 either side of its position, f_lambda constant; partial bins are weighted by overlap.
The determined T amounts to 3.4 angstrom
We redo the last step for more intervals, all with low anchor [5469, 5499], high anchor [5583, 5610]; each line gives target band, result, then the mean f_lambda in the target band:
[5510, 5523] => 3.6 angstrom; 5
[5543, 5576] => 1.4 angstrom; 6.57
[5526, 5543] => 3.8 angstrom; 5.34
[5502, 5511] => 0.1 angstrom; 6.83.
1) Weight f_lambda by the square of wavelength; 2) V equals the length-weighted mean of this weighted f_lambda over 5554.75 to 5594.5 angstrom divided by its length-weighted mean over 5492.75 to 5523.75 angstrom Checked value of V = 1.1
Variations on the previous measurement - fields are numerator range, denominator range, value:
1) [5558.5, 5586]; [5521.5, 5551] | 1.10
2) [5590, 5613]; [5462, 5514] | 1.04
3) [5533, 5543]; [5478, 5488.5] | 0.83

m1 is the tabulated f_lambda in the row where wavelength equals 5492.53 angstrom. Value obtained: 6.553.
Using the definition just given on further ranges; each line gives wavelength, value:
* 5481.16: 7.003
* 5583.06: 6.427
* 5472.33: 7.324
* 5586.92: 7.097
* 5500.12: 6.773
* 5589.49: 6.915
